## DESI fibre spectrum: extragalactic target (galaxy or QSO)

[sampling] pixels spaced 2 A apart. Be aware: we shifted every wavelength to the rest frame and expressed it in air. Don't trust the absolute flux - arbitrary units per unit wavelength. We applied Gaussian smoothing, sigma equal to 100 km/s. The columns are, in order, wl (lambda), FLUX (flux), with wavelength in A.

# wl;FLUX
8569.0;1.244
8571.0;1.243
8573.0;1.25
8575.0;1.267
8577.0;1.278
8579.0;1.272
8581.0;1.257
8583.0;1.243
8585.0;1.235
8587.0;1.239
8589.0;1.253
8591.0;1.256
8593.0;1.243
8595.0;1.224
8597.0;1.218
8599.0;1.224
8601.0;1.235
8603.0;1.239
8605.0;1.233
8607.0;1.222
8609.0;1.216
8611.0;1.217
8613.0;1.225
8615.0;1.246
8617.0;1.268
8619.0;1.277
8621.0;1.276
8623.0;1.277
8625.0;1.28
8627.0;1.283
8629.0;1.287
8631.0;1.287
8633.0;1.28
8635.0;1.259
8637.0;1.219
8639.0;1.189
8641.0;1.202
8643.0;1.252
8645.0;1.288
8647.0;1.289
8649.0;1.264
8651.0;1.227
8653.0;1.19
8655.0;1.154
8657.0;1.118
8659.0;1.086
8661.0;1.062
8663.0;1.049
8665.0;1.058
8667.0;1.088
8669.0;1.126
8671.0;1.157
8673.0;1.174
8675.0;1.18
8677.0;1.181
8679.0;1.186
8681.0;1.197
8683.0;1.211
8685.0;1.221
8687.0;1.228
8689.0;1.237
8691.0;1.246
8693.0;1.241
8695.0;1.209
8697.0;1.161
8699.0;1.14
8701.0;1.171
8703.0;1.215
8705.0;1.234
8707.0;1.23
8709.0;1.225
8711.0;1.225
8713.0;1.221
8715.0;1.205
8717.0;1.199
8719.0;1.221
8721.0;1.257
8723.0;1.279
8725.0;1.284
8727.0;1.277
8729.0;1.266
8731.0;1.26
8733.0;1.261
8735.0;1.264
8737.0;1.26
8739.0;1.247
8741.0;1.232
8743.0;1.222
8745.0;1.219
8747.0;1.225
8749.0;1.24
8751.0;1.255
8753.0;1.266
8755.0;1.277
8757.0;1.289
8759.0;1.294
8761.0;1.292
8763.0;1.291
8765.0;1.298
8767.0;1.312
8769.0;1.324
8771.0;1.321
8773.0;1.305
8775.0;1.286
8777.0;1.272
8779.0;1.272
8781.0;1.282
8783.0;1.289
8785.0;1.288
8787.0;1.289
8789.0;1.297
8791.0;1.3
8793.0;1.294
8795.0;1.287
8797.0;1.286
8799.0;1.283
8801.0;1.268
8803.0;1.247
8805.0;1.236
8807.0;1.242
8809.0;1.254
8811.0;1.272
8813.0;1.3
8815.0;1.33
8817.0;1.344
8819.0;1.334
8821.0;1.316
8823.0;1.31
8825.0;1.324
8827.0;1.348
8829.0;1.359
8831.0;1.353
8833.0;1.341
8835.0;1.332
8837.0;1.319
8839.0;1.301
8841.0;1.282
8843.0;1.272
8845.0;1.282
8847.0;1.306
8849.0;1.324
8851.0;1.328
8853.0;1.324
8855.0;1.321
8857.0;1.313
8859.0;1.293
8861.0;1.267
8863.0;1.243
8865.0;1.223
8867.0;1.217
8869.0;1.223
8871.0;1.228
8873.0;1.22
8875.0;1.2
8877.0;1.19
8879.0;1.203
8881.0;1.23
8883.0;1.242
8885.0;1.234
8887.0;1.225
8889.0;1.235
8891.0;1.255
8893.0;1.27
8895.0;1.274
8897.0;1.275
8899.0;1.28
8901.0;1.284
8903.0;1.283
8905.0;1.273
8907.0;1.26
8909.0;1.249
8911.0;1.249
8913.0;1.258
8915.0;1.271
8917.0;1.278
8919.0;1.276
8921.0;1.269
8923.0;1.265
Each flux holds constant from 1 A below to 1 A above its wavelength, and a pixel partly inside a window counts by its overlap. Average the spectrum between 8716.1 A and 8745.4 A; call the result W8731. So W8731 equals 1.25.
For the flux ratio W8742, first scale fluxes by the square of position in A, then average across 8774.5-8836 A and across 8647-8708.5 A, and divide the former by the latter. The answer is 1.14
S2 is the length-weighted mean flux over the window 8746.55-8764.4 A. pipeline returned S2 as 1.27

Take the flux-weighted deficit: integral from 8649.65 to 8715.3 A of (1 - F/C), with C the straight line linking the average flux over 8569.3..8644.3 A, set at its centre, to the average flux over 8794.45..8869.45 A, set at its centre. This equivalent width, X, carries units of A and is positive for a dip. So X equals 4.5 A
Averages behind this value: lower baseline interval 1.25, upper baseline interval 1.3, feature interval 1.18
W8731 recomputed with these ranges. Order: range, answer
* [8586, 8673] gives 1.22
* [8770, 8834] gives 1.3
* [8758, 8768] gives 1.3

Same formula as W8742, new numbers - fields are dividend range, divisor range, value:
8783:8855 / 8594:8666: 1.11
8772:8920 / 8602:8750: 1.09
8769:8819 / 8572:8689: 1.10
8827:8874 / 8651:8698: 1.15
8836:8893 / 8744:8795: 1.00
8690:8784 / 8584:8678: 1.06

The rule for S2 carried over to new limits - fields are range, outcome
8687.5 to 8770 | 1.25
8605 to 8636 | 1.26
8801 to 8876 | 1.29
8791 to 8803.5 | 1.28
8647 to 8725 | 1.19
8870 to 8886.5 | 1.22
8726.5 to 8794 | 1.28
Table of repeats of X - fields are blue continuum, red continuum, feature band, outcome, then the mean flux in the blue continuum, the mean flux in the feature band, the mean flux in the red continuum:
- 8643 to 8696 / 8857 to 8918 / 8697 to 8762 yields -2.2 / 1.18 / 1.24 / 1.25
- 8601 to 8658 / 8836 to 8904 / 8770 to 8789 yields -0.5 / 1.24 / 1.29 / 1.26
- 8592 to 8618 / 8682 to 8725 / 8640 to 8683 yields 2.0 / 1.23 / 1.17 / 1.22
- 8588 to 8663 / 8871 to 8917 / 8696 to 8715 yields 0.5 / 1.23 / 1.2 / 1.25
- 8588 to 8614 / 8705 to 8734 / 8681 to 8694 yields 0.1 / 1.23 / 1.23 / 1.24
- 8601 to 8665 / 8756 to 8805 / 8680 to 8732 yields 1.2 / 1.22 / 1.23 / 1.29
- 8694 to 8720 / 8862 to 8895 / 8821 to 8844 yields -1.9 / 1.2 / 1.32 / 1.23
